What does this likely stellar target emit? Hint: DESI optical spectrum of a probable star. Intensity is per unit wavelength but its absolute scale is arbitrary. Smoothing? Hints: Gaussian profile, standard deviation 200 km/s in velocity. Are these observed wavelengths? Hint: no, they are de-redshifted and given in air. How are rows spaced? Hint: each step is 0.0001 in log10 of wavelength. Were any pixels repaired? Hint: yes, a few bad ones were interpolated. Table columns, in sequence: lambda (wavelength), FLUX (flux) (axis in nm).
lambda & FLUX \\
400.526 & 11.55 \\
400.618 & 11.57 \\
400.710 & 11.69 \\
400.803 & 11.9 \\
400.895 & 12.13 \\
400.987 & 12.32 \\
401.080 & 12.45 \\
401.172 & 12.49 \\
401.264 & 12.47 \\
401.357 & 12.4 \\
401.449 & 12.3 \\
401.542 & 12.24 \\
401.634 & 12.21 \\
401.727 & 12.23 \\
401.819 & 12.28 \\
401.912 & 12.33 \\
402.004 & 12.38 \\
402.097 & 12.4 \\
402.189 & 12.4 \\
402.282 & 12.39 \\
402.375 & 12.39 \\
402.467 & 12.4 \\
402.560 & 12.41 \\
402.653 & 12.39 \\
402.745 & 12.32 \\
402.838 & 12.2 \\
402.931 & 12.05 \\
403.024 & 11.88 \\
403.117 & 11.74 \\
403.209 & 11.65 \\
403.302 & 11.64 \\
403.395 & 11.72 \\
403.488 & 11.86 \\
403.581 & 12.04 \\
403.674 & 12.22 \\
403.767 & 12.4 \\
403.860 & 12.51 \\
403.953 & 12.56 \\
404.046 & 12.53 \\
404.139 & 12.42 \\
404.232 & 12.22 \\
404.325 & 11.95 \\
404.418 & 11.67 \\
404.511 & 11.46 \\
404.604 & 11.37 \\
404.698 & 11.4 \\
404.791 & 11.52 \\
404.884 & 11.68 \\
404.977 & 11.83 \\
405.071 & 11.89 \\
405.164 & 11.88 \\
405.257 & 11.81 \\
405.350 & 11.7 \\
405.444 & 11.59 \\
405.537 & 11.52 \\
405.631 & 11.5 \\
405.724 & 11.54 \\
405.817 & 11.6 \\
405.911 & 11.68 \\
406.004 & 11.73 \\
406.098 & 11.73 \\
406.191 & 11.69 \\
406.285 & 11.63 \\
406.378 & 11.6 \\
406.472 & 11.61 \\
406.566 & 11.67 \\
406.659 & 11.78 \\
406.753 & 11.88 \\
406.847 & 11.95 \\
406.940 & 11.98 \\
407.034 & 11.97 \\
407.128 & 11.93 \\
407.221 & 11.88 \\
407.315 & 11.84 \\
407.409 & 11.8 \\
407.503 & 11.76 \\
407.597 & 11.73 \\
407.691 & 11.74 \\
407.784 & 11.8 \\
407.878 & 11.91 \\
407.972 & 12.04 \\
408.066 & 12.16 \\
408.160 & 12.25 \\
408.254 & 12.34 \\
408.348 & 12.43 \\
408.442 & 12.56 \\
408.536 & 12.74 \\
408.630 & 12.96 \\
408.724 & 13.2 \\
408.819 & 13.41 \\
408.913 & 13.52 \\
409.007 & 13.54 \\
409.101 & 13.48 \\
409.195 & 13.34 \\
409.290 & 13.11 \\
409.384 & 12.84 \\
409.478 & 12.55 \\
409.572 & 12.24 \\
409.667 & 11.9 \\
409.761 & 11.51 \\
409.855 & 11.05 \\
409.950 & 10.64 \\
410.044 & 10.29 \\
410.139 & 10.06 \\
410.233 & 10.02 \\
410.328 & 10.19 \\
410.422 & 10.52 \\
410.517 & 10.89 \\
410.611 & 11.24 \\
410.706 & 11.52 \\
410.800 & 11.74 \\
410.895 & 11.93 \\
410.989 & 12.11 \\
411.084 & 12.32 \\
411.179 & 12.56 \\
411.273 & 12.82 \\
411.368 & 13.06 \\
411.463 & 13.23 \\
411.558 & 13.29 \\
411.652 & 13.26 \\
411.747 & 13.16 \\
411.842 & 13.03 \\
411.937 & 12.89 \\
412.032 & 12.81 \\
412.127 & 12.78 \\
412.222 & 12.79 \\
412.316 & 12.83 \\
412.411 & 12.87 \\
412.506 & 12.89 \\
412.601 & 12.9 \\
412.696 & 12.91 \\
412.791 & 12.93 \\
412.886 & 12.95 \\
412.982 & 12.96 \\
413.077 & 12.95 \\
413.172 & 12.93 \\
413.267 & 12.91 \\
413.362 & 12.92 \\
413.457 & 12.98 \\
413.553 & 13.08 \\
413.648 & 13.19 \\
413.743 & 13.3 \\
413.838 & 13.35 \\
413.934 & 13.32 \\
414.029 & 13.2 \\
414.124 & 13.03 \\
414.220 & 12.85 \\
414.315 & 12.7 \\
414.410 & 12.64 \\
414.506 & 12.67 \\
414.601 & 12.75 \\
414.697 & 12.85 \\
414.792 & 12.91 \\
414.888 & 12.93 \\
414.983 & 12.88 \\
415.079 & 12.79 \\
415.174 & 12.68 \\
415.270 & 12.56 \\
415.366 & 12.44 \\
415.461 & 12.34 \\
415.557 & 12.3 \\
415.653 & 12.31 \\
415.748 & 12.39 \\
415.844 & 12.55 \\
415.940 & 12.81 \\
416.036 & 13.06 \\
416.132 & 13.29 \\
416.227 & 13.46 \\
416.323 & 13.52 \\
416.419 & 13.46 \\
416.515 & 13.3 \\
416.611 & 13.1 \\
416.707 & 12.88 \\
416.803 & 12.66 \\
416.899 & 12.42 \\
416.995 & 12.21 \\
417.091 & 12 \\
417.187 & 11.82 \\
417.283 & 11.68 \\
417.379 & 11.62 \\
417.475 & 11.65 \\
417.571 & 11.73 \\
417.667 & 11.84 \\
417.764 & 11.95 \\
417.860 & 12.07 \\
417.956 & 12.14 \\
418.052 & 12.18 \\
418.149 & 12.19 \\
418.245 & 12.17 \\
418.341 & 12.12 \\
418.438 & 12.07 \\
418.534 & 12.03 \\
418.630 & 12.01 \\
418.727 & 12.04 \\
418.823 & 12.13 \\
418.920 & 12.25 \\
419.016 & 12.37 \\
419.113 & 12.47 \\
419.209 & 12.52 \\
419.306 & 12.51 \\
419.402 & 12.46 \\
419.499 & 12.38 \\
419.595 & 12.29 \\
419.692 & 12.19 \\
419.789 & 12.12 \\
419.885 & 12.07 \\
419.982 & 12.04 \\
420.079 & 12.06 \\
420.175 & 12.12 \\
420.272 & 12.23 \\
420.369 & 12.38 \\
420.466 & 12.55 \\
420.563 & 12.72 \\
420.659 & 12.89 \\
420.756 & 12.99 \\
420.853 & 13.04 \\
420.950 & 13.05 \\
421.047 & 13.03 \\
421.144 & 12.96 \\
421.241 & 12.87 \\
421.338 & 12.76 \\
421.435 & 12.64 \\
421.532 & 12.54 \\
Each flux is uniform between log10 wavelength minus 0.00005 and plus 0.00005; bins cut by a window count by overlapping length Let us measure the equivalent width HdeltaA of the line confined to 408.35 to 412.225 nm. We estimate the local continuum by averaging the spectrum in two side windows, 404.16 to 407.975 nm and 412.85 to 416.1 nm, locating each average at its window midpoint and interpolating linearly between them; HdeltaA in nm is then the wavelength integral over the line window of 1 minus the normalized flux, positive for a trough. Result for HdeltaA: 0.01 nm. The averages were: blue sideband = 11.7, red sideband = 12.8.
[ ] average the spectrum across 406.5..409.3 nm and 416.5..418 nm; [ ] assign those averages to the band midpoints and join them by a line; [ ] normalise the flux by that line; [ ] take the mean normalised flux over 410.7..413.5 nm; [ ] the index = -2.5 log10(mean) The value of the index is -0.05 mag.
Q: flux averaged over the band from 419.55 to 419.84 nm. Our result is 12.2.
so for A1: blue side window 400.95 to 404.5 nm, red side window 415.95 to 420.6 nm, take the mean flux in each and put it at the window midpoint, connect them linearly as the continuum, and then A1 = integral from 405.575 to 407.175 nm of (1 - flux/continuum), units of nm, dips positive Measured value 0.067 nm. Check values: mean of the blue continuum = 12.2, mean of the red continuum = 12.3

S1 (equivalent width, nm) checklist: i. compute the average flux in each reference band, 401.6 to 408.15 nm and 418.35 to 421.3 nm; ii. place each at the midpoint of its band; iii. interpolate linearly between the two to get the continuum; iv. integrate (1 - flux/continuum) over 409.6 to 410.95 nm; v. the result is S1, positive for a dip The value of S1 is 0.125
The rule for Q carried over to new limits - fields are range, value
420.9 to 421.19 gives 13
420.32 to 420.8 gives 12.7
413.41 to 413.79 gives 13.1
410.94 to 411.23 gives 12.4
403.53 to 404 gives 12.3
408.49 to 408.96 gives 13.2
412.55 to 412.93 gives 12.9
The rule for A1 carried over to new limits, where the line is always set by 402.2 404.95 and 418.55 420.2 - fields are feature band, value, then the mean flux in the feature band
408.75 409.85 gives -0.06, 12.8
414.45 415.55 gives -0.05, 12.7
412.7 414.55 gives -0.13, 13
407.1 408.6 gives 0.00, 12.1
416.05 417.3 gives -0.06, 12.8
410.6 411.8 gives -0.04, 12.5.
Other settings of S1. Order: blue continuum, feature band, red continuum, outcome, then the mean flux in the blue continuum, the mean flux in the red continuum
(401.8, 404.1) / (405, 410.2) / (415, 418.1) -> 0.12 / 12.2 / 12.5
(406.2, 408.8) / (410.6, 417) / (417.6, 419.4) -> -0.37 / 12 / 12.2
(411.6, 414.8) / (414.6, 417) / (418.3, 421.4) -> -0.01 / 13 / 12.4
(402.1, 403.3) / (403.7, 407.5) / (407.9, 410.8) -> 0.09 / 12.2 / 12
